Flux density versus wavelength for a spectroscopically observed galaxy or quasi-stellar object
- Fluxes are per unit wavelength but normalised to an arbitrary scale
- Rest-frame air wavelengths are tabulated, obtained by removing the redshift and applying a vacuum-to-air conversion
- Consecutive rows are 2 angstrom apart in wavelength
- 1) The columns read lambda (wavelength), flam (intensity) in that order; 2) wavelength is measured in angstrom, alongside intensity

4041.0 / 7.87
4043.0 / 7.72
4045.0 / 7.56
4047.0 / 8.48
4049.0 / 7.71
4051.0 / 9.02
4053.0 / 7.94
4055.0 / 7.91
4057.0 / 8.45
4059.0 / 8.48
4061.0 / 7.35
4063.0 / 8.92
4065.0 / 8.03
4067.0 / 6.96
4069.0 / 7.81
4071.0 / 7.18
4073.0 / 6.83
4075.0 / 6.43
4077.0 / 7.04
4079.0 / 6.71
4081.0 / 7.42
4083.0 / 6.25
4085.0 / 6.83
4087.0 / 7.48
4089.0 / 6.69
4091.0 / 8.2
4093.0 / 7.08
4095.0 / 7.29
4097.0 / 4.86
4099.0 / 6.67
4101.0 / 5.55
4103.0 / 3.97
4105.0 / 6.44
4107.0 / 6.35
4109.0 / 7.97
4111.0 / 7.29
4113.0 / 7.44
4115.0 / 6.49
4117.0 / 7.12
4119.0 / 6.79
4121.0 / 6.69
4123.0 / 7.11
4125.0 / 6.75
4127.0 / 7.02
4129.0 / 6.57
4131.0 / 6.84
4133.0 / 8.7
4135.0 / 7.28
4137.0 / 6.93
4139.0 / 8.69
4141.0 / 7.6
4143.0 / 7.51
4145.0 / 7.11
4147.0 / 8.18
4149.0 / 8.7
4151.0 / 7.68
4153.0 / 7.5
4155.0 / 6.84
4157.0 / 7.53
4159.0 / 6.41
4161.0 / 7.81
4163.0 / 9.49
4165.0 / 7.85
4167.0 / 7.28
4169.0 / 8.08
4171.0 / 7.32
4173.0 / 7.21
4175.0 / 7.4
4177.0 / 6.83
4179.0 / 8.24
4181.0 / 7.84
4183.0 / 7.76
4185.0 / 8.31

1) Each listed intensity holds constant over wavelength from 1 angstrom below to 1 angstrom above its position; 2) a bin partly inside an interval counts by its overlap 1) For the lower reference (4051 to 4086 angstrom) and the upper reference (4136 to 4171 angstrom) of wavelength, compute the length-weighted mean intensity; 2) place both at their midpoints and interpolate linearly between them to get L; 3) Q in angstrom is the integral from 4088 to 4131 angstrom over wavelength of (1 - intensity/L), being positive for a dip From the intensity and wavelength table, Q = 5.1 angstrom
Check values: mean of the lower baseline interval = 7.49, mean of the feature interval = 6.69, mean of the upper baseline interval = 7.71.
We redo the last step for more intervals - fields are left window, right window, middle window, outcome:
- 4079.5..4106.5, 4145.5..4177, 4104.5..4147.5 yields -0.9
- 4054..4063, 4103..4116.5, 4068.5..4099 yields 2.3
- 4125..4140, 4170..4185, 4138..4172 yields -1.2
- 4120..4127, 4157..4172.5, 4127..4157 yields -1.3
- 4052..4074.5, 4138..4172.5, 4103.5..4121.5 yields 2.0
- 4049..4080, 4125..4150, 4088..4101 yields 1.6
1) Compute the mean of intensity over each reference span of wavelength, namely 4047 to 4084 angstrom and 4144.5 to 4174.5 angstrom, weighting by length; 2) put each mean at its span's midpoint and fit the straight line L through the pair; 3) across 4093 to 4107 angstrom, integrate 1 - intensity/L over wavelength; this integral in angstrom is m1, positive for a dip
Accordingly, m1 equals 3.1 angstrom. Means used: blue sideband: 7.6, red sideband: 7.67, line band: 5.93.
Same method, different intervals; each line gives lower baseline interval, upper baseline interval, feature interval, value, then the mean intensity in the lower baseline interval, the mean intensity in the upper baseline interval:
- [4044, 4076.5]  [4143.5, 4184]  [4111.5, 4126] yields 1.49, 7.8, 7.65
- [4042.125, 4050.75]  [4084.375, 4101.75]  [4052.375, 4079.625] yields -0.41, 7.97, 6.75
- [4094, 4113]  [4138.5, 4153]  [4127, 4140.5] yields -0.06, 6.33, 7.87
